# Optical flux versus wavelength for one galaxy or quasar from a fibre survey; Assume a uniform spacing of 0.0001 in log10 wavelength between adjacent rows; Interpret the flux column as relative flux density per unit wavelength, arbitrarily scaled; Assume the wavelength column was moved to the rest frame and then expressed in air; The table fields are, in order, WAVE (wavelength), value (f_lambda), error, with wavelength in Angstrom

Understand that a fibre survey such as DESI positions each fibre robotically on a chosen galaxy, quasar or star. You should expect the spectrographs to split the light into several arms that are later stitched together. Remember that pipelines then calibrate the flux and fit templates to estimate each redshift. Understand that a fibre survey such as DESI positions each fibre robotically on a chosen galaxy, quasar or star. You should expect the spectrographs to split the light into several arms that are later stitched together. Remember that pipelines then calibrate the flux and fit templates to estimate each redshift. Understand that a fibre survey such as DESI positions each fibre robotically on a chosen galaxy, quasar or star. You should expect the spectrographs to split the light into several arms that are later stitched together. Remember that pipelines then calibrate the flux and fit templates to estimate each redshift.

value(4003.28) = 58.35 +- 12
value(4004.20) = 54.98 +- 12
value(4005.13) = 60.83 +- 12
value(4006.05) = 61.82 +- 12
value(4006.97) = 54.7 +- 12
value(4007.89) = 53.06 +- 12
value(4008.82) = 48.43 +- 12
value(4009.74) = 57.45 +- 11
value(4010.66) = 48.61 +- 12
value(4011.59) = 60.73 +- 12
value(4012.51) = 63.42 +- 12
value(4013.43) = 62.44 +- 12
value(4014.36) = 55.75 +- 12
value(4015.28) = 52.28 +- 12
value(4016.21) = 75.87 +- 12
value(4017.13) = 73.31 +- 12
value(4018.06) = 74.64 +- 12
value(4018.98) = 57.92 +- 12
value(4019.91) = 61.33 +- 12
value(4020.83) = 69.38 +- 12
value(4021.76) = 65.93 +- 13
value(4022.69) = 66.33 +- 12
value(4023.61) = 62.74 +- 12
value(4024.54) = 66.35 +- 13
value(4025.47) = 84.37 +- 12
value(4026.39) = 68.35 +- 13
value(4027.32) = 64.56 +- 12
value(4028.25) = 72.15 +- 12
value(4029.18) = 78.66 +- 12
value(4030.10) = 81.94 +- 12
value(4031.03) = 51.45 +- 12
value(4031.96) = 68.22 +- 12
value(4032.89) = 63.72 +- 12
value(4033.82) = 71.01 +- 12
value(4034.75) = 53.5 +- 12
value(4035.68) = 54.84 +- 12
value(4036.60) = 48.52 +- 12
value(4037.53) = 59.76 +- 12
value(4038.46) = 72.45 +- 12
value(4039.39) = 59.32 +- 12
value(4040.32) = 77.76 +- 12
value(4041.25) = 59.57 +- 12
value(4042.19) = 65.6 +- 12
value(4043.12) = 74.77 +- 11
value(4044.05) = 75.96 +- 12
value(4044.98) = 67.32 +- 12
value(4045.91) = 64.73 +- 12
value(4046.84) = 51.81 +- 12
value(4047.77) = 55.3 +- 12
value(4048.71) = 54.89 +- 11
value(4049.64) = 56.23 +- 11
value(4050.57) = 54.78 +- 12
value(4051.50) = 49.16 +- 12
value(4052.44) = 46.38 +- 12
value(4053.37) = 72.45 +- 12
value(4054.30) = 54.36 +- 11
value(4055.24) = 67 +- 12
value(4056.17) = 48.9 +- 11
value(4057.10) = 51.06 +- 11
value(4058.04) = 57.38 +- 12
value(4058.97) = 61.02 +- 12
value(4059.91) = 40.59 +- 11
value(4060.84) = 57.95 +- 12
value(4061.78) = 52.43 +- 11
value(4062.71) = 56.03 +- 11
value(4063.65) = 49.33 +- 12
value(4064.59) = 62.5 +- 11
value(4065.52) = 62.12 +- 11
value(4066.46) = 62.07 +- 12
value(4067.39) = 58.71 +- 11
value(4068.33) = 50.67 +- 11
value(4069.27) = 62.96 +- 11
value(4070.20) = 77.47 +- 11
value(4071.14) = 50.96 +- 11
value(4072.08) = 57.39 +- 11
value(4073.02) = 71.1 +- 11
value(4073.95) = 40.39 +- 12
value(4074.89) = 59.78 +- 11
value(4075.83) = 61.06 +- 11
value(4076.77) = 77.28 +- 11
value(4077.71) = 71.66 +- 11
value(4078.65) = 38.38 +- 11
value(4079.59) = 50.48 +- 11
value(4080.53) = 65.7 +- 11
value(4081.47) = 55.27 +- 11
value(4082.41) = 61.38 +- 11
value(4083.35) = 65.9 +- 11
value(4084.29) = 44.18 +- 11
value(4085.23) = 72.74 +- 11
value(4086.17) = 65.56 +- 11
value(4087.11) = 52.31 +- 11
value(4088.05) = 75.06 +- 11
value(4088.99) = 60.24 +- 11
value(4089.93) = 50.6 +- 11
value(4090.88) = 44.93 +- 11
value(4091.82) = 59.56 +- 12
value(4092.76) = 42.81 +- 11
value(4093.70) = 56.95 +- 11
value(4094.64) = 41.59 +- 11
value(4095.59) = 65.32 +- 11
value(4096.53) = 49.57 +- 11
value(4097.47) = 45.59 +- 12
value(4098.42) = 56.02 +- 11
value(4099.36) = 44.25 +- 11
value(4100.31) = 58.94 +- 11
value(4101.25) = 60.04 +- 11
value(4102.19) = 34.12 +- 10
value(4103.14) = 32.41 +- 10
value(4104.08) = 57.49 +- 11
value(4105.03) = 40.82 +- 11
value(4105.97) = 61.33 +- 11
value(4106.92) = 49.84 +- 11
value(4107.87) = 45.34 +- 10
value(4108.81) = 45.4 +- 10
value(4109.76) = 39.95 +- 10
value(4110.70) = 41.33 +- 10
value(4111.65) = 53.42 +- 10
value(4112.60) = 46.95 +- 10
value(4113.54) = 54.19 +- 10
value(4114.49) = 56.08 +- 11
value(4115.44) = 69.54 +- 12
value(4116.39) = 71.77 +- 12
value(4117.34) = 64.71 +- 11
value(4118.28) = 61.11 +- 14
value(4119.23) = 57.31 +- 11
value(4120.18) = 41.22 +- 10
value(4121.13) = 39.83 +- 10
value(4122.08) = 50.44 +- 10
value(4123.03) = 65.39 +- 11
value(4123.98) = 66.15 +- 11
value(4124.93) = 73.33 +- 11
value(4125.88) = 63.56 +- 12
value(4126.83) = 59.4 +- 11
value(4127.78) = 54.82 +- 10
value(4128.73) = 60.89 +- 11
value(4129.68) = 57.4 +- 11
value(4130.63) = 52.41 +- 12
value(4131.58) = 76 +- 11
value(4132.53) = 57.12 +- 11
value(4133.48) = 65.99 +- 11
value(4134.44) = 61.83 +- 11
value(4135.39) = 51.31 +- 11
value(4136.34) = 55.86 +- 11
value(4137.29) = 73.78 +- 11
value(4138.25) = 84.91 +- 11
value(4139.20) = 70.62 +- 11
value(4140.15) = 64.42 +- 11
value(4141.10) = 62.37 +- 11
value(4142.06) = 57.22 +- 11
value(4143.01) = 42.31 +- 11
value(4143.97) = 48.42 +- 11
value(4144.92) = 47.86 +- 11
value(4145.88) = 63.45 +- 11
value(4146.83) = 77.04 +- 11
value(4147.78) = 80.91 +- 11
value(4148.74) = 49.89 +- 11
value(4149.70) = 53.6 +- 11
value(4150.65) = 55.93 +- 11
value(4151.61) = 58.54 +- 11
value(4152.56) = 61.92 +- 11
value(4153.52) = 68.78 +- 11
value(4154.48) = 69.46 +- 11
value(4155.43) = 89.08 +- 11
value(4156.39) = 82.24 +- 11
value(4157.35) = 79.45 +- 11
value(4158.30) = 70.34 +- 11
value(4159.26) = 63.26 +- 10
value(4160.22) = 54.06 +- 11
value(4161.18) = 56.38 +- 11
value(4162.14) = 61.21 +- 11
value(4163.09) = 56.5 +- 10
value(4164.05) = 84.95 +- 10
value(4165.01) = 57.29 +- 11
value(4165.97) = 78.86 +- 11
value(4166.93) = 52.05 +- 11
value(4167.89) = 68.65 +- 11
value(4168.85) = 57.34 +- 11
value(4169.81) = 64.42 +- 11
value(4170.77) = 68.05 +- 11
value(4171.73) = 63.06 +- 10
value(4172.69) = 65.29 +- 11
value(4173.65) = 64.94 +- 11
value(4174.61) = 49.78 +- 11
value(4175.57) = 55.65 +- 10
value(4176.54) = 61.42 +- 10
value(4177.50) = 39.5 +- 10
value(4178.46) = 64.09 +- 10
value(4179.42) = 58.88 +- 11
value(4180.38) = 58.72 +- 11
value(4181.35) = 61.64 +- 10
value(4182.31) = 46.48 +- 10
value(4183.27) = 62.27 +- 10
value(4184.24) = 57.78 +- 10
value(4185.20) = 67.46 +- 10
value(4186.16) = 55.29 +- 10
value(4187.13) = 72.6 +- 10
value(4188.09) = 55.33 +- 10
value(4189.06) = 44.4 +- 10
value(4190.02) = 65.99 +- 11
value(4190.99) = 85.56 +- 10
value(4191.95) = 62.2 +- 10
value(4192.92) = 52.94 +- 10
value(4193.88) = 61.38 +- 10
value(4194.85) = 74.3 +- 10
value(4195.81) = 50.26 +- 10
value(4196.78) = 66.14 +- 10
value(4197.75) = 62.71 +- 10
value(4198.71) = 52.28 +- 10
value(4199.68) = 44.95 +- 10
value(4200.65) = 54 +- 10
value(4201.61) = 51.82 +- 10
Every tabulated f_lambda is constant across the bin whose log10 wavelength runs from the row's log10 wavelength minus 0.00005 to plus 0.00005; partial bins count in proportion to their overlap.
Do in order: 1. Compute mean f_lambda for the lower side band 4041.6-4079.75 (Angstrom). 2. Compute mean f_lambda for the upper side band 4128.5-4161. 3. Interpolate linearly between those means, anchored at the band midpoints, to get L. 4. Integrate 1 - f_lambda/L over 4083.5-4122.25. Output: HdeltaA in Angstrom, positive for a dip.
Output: 5.3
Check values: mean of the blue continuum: 58.6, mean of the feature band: 52.8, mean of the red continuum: 63.7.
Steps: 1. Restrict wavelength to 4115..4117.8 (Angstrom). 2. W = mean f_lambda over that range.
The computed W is 68.6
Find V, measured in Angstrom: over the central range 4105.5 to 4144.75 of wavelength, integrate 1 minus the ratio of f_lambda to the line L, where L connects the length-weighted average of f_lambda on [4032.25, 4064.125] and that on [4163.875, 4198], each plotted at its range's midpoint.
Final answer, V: 1.6 Angstrom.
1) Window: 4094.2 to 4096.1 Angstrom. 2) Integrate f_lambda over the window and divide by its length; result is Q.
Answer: 53.5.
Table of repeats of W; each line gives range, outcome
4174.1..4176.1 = 52.9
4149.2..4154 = 59.7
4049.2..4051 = 55.6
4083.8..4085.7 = 58.6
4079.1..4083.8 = 59.6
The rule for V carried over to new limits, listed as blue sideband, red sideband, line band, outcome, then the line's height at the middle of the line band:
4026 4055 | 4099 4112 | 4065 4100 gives -3.0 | 52.9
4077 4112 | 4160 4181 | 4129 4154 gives -1.5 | 58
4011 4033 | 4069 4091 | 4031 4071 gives 2.3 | 63.3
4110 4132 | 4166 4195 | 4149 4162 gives -1.4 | 59.5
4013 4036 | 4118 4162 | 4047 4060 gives 2.0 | 65.3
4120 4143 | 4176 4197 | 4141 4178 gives -1.3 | 60.5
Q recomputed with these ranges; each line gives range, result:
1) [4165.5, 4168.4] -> 66.4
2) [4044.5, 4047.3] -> 61.5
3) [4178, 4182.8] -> 58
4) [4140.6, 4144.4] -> 52.6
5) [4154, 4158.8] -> 78.1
